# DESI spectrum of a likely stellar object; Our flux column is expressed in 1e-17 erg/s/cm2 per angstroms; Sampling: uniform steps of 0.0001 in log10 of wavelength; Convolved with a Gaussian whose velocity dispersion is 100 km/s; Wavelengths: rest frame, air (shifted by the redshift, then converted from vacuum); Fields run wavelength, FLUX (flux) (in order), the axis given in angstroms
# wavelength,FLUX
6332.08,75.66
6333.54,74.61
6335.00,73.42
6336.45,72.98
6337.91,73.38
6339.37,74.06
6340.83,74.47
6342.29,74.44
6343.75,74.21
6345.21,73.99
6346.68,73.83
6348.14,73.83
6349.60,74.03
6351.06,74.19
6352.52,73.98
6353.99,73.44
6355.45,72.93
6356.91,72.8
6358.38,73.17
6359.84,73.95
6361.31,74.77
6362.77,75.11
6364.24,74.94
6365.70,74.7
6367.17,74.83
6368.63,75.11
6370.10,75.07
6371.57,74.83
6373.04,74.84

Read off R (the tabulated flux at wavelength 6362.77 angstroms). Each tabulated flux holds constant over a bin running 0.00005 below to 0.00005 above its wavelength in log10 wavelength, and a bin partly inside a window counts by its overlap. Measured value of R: 75.11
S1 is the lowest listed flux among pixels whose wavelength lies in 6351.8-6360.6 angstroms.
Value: 72.8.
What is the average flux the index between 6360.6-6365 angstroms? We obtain 75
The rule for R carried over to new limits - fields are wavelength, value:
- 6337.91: 73.38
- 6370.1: 75.07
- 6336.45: 72.98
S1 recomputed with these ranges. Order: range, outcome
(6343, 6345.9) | 73.99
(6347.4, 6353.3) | 73.83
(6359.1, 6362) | 73.95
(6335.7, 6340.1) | 72.98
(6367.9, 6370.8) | 75.07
